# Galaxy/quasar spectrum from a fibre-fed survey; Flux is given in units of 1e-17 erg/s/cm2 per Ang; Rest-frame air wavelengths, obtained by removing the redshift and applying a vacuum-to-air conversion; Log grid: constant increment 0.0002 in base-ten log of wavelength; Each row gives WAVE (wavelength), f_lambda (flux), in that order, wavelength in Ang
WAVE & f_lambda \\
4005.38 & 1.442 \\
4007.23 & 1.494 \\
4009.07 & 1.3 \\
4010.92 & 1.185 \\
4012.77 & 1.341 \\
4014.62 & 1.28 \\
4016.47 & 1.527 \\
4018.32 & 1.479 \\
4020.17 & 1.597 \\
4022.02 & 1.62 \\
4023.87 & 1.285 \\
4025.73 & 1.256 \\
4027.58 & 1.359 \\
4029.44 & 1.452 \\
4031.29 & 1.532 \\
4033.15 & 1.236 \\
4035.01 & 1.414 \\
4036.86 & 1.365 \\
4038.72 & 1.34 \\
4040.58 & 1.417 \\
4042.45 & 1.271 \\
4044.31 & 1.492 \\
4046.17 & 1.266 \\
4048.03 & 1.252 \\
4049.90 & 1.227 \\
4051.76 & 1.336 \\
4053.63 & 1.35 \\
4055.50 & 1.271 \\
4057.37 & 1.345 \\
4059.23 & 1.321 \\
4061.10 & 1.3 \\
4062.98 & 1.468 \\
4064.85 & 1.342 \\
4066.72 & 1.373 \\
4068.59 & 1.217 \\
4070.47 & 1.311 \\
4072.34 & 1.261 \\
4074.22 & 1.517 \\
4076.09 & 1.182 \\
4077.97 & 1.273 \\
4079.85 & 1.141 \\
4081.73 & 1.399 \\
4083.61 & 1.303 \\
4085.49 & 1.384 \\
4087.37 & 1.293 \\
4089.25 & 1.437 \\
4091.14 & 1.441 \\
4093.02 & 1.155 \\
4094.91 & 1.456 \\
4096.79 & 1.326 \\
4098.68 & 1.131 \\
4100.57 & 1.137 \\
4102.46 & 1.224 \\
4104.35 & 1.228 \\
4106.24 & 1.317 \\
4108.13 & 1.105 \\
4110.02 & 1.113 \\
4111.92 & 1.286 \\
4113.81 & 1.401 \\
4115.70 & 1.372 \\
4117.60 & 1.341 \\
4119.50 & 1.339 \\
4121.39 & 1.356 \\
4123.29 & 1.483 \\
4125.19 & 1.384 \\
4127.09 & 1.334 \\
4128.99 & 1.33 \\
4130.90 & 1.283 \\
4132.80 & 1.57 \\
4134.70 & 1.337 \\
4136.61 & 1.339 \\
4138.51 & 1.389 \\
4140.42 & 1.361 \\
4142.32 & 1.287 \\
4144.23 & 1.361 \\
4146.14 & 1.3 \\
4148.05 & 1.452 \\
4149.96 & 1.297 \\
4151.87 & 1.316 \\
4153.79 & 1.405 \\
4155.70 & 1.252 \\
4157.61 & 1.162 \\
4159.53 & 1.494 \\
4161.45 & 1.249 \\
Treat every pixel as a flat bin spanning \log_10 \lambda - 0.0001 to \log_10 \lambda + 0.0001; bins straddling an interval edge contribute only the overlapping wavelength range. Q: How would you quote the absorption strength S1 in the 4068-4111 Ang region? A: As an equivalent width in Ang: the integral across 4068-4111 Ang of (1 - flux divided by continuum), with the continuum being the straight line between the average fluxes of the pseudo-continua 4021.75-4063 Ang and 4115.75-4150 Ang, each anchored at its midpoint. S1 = 2.6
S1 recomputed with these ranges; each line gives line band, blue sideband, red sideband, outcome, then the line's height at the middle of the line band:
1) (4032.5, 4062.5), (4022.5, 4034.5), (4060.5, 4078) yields 0.4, 1.35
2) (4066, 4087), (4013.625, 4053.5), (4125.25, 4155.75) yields 1.0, 1.37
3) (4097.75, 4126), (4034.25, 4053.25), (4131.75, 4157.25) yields 1.4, 1.35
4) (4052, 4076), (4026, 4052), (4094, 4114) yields -0.4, 1.31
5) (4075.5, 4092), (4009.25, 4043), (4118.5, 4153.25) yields 0.6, 1.37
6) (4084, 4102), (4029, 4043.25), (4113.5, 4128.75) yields 0.9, 1.37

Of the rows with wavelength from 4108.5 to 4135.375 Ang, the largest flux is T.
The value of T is 1.57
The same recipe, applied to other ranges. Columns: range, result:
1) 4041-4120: 1.517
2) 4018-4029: 1.62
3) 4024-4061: 1.532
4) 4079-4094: 1.441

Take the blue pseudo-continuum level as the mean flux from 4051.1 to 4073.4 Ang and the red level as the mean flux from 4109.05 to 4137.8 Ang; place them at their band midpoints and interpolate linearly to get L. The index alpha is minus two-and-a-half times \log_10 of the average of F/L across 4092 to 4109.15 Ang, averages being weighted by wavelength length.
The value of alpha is 0.09 mag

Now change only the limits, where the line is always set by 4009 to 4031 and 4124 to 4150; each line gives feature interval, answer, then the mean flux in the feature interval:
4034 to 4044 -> 0.018 mag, 1.37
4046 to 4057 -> 0.082 mag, 1.29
